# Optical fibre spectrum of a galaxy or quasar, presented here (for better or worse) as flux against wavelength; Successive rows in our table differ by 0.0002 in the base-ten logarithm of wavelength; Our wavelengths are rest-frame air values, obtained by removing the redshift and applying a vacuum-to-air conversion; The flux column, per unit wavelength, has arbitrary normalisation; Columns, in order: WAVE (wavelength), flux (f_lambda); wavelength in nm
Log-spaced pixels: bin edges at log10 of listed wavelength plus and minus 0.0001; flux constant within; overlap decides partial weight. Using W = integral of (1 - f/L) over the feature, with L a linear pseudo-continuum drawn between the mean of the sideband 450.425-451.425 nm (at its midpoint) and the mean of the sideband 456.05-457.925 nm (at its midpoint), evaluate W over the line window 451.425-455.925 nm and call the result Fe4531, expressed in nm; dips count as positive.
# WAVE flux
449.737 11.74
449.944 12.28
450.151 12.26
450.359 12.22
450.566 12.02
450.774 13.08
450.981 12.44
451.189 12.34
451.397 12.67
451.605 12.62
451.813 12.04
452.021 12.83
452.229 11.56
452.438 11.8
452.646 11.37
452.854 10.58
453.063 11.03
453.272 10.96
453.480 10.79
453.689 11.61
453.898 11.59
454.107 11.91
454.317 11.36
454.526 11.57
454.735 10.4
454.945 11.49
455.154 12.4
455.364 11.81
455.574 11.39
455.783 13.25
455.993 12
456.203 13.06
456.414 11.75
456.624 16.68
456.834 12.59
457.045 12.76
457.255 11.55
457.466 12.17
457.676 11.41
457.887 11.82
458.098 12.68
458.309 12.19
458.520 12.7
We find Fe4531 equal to 0.33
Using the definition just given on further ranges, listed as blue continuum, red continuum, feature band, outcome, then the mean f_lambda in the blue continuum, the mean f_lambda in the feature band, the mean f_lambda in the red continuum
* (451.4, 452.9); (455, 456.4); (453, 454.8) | 0.12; 11.9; 11.3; 12.3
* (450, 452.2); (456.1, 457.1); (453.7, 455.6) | 0.22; 12.4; 11.6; 13.4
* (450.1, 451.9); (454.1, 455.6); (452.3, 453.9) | 0.10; 12.4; 11.2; 11.5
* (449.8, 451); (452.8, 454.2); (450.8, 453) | -0.04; 12.4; 12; 11.2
